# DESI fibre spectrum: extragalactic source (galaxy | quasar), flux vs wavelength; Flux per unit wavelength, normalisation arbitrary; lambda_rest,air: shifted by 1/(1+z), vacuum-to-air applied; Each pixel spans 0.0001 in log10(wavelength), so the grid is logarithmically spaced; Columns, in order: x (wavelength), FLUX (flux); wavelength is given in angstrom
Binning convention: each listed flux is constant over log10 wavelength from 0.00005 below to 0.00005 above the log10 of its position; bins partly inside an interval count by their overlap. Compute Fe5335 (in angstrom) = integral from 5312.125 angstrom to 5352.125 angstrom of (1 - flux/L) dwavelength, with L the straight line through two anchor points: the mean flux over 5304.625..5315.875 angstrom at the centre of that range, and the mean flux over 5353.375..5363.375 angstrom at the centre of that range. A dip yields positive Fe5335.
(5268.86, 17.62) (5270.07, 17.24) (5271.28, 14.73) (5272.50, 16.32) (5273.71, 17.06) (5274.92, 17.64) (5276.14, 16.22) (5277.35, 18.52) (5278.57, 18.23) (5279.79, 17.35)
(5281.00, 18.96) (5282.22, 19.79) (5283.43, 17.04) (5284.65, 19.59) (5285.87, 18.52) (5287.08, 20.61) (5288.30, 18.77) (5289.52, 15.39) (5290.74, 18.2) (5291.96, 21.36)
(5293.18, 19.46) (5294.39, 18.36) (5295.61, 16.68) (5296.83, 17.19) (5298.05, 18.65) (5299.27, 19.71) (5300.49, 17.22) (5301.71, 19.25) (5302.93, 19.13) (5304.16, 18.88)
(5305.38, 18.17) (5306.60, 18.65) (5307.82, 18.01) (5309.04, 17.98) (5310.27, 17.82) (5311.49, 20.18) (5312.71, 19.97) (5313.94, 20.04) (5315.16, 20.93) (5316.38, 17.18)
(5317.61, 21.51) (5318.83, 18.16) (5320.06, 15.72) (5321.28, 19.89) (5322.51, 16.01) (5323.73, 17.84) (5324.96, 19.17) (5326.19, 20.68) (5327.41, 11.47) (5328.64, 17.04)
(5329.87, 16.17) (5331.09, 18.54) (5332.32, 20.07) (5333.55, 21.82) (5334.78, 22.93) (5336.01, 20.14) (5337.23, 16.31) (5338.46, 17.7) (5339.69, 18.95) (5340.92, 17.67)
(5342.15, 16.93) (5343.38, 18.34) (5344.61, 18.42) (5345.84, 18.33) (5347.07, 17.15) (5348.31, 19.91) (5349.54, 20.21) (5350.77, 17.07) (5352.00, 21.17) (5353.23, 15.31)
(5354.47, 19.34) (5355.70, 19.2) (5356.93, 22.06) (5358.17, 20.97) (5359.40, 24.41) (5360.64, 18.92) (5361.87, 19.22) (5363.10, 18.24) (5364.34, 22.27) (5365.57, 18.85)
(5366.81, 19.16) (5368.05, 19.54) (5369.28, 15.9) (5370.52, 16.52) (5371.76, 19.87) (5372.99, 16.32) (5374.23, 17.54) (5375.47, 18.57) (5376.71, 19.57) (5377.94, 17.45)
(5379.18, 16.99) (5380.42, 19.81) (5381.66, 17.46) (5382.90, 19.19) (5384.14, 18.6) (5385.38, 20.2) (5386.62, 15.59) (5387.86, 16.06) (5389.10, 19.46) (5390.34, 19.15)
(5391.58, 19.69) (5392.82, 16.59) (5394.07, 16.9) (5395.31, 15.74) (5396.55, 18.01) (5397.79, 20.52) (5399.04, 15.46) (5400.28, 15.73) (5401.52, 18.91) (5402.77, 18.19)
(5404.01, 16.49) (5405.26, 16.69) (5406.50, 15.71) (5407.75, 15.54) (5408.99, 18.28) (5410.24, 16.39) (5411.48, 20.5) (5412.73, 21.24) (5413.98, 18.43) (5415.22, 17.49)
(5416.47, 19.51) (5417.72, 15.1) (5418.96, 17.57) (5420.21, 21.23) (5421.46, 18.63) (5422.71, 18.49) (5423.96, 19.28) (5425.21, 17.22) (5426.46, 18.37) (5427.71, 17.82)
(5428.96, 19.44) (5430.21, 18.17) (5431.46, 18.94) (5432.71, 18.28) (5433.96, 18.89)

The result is 2.0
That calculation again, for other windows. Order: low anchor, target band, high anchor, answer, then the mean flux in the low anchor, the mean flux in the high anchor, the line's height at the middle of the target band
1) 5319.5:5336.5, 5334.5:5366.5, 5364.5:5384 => -1.5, 18.4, 18.3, 18.3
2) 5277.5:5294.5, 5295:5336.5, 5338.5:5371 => 0.5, 18.7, 19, 18.8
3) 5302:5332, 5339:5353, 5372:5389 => -0.2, 18.3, 18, 18.2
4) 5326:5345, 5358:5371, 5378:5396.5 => -1.0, 18.3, 17.9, 18.1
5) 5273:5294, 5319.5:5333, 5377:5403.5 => 0.5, 18.4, 17.9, 18.2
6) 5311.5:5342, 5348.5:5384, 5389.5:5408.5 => -2.1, 18.6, 17.3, 17.9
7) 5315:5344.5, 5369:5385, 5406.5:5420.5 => 0.1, 18.3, 18.1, 18.2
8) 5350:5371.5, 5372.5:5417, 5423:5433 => 2.3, 19.3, 18.4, 18.9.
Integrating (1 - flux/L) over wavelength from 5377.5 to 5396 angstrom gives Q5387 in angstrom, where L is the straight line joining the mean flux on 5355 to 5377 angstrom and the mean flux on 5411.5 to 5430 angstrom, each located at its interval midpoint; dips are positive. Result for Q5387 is 1.06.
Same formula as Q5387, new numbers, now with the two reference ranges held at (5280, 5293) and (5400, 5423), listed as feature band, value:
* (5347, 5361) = -1.09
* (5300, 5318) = -0.32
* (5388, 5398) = 0.00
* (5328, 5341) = -0.30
